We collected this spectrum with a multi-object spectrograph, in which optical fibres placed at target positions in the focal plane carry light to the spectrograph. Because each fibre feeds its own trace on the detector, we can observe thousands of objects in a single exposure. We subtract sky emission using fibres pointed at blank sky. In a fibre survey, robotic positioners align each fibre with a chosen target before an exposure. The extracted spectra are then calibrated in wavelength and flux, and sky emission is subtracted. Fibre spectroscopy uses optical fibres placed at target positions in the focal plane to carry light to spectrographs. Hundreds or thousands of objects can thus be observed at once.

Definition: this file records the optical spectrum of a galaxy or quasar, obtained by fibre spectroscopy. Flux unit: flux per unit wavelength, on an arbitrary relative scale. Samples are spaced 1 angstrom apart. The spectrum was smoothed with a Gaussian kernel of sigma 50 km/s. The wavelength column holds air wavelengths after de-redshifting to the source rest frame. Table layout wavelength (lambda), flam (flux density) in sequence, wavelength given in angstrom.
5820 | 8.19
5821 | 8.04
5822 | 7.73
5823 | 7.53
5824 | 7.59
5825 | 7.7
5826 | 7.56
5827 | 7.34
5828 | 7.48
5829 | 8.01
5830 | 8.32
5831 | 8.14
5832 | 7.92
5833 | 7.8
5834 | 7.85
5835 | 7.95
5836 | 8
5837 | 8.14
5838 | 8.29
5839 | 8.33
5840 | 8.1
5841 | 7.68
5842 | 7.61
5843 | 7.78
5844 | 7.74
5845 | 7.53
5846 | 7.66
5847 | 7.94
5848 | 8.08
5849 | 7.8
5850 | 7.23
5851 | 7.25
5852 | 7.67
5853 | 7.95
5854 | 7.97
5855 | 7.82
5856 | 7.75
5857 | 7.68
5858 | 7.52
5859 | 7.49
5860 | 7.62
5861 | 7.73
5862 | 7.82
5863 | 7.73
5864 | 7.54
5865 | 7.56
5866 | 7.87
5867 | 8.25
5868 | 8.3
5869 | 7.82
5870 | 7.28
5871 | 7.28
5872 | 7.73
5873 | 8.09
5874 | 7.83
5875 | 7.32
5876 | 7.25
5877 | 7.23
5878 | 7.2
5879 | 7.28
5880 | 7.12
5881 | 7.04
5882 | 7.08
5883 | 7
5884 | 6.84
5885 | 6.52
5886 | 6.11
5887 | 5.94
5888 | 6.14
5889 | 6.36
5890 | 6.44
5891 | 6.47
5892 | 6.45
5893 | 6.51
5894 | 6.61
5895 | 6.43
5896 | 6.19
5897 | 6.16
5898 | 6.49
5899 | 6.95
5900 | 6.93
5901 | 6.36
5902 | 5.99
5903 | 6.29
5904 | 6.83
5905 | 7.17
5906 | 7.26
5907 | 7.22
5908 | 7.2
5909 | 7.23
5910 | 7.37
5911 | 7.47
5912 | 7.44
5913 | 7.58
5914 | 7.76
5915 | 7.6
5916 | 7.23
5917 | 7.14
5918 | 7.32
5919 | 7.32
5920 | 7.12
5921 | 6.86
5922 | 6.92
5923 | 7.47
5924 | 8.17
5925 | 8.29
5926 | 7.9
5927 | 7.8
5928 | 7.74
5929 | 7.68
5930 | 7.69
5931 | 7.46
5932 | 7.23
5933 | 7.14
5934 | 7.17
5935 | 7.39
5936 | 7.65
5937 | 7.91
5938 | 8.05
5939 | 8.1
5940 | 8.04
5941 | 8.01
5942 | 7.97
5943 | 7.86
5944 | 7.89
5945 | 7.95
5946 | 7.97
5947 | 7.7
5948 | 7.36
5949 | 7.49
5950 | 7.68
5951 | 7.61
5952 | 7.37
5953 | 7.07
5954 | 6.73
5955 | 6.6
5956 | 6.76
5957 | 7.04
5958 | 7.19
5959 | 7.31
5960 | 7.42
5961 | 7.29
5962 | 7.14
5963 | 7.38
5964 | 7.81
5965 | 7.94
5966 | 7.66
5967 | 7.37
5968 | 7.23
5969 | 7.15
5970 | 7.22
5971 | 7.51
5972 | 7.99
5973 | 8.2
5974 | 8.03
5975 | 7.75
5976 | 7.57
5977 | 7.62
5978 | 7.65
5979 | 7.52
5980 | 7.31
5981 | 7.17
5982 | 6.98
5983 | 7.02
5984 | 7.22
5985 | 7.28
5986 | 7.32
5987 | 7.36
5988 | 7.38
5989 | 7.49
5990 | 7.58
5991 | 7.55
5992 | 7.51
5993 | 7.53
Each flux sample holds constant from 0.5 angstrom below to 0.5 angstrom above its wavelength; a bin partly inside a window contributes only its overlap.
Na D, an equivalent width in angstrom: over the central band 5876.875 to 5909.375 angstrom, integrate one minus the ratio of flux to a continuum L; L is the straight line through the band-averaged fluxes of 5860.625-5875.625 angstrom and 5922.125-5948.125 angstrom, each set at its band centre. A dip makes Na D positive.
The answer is 4.42 angstrom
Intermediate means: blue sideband 7.74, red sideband 7.75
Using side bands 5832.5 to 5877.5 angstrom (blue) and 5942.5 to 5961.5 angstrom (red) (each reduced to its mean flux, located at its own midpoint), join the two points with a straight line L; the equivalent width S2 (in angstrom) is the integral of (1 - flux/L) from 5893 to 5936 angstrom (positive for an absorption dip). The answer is 2.0 angstrom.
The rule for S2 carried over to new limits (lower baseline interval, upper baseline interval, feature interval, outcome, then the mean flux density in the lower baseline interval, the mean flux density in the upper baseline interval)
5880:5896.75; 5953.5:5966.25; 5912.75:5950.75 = -3.6 angstrom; 6.52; 7.24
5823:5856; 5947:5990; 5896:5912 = 1.6 angstrom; 7.81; 7.39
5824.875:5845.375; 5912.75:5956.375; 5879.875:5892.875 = 1.9 angstrom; 7.88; 7.54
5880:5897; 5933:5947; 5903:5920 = -0.5 angstrom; 6.52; 7.81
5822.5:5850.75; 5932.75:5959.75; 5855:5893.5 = 2.3 angstrom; 7.82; 7.52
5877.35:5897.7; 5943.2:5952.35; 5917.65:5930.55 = -0.5 angstrom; 6.6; 7.68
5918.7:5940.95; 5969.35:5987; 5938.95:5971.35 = 0.3 angstrom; 7.61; 7.49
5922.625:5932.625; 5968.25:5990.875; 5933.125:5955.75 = 0.2 angstrom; 7.74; 7.47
